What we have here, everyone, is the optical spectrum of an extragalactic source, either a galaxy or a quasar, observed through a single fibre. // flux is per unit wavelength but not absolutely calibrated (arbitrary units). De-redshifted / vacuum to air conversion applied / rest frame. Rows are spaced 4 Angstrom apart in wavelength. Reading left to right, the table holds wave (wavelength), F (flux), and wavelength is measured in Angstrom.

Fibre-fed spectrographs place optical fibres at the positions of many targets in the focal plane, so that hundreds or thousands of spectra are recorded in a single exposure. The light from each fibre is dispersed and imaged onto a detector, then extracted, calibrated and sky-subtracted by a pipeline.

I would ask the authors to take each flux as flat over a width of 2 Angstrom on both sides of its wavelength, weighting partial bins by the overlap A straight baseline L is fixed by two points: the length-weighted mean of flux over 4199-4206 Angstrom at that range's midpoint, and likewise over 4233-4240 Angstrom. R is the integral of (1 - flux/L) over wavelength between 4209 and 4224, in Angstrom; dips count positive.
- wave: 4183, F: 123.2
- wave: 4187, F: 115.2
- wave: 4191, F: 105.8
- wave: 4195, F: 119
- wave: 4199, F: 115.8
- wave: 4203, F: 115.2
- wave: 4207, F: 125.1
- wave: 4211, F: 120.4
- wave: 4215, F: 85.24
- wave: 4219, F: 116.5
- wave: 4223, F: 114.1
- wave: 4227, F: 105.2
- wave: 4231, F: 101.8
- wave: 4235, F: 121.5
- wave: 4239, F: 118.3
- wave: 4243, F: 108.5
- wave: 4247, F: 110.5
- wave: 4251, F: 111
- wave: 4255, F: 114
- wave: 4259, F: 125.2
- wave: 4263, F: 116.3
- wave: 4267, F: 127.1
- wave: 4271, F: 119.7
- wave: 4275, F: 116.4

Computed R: 1.2 Angstrom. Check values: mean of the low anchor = 117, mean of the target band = 109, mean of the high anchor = 120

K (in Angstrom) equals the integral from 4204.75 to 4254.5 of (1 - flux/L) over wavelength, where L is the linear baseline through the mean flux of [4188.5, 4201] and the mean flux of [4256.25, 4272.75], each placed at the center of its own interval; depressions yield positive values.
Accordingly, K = 2.6 Angstrom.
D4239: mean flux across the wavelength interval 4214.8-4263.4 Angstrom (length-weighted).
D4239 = 112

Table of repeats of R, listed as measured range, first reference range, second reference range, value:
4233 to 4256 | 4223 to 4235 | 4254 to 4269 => 0.06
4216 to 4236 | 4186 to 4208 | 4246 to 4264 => 0.97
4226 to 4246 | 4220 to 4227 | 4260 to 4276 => 0.52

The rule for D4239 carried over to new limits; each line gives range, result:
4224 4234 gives 106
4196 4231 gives 112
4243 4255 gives 111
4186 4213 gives 117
